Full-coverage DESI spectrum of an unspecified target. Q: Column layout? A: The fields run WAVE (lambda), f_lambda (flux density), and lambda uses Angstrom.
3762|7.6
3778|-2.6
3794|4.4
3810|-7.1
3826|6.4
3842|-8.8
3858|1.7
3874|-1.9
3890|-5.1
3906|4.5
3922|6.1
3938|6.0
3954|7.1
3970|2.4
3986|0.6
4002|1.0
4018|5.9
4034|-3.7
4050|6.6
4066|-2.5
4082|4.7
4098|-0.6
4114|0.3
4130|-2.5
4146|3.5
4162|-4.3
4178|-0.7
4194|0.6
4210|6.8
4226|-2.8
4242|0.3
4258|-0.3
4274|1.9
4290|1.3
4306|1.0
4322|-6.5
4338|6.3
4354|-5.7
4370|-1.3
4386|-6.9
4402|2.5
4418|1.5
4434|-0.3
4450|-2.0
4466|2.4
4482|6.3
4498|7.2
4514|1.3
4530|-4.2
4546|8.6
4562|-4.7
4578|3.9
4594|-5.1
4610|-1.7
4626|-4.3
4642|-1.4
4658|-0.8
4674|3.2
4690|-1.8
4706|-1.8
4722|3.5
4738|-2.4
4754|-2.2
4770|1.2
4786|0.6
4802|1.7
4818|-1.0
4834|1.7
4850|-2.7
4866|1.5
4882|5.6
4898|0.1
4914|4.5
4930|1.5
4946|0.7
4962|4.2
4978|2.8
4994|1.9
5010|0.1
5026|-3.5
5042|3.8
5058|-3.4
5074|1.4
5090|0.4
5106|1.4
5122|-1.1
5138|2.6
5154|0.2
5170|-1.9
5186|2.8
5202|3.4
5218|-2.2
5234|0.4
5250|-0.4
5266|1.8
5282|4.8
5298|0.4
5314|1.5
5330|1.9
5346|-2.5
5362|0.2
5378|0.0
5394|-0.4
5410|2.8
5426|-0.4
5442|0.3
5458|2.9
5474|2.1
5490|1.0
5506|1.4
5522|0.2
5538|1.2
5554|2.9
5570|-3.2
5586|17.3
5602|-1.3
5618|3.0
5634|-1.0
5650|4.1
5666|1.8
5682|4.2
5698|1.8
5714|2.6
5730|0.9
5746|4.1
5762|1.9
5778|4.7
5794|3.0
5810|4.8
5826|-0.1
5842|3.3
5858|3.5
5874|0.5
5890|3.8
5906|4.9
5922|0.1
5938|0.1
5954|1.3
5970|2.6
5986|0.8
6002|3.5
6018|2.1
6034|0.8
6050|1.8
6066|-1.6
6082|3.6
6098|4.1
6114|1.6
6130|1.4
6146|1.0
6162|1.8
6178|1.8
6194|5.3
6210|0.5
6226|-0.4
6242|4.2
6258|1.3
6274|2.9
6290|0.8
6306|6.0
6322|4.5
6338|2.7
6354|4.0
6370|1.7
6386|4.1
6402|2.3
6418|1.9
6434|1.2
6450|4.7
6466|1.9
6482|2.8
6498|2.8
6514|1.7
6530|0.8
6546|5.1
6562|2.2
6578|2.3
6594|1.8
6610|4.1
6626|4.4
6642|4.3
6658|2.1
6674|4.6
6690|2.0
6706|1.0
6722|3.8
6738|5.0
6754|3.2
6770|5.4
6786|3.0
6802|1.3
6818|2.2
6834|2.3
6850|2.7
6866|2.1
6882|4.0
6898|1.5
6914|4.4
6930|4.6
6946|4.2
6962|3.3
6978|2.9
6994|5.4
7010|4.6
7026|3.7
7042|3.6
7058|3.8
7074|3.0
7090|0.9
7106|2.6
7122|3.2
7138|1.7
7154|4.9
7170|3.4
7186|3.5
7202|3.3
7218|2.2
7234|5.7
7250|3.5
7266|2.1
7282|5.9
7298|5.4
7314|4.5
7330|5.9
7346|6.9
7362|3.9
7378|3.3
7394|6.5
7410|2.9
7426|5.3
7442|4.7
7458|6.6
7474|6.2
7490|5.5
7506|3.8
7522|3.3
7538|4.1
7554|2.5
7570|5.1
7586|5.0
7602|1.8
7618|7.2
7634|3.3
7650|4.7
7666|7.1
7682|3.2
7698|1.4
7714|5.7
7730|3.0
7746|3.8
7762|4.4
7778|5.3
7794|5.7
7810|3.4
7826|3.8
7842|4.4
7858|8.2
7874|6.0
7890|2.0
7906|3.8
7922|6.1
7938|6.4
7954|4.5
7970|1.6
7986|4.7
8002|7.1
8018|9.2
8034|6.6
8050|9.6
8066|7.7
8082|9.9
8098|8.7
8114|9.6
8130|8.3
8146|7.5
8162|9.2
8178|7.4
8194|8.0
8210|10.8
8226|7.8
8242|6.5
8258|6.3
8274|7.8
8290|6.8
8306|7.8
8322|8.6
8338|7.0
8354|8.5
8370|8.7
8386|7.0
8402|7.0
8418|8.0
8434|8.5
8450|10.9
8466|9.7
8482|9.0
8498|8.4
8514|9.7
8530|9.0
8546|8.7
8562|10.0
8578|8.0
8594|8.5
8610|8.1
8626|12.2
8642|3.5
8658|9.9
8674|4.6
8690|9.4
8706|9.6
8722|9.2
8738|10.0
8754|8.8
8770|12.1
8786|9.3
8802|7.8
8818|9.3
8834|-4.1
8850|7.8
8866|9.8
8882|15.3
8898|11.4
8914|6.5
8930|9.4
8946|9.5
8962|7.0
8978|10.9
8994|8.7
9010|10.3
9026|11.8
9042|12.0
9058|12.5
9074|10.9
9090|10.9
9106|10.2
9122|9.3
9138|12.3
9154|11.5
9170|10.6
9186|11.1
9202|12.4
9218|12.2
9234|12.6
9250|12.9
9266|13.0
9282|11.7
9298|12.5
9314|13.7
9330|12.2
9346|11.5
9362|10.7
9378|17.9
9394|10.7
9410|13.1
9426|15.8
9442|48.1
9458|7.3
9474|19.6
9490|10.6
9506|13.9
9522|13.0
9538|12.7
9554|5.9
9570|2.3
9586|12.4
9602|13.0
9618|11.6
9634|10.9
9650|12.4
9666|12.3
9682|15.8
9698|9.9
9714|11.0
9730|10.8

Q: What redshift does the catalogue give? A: 1.009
